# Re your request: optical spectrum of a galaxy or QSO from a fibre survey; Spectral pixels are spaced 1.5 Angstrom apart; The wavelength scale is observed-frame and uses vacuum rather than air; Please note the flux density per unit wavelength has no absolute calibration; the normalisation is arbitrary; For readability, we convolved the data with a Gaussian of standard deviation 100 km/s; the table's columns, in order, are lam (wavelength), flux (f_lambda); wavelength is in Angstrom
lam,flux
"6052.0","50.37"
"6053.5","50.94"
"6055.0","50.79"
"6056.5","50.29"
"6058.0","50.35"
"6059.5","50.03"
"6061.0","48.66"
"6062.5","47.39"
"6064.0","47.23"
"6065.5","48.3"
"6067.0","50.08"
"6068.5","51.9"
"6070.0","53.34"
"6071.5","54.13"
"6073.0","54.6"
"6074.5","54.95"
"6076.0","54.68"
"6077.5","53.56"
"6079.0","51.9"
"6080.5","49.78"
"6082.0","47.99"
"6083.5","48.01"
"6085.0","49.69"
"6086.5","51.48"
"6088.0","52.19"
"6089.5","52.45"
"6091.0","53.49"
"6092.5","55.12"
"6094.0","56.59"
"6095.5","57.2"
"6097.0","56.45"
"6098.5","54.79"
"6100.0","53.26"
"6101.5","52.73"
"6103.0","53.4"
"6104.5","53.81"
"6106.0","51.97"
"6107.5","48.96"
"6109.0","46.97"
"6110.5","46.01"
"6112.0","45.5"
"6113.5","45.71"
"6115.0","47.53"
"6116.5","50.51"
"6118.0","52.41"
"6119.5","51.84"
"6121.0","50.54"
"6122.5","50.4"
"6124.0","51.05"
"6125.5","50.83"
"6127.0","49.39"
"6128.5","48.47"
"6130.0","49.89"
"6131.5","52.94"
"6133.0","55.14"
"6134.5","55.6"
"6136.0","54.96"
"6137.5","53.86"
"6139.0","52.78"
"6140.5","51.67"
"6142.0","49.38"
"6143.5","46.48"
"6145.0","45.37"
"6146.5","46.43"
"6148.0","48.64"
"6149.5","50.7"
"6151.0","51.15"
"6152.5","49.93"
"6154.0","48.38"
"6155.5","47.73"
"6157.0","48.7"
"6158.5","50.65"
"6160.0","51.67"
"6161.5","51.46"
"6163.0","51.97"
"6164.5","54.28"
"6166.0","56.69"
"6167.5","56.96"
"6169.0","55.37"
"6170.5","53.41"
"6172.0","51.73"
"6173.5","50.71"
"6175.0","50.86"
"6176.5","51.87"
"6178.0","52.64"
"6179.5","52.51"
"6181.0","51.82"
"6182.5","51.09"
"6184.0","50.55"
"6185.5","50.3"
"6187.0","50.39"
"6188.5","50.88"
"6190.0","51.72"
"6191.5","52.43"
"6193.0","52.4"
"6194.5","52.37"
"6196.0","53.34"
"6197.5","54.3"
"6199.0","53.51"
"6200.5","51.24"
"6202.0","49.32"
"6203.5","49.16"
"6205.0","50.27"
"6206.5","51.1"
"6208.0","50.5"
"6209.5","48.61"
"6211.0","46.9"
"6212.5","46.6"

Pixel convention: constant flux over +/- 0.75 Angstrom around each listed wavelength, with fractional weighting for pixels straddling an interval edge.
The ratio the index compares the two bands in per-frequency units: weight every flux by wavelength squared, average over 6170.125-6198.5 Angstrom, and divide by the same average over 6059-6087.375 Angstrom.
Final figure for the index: 1.06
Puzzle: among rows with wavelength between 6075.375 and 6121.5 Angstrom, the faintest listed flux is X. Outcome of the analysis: 45.5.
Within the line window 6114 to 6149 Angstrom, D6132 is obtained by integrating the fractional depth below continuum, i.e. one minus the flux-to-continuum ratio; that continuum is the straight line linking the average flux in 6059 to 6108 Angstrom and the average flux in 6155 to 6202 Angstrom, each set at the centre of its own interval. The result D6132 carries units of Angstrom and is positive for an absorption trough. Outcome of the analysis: 1.0 Angstrom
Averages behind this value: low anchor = 52.2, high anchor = 52.1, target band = 50.7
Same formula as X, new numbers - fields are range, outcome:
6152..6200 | 47.73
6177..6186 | 50.3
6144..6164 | 45.37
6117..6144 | 46.48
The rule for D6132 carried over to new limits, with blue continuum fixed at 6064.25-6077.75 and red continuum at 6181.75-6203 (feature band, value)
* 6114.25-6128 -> 0.5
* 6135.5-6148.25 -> 0.5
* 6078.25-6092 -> 0.4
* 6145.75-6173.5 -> 0.3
